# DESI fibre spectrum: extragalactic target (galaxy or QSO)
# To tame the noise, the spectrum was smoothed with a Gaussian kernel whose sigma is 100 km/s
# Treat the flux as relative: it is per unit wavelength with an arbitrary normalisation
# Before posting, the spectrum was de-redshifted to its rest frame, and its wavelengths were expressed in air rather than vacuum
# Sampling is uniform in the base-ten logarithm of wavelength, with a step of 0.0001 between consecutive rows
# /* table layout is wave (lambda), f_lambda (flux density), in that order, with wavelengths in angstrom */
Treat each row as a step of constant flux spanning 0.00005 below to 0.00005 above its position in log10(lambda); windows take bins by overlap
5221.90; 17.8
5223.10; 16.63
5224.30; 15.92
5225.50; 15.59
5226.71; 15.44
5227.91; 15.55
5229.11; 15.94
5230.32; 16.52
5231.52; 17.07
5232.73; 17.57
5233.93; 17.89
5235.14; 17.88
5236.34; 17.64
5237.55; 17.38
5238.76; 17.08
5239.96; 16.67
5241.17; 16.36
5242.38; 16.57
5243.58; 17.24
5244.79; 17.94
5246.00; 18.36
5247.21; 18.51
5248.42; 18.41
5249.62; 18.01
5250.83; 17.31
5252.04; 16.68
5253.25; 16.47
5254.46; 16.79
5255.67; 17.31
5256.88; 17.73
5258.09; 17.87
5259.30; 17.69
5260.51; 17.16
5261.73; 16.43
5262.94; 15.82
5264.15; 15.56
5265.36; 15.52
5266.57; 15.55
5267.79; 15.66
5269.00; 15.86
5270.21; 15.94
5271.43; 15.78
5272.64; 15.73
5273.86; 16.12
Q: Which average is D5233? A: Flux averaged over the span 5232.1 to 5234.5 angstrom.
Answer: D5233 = 17.7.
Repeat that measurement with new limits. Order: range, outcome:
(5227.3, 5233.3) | 16.5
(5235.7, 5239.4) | 17.4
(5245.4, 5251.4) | 18.1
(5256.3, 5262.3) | 17.4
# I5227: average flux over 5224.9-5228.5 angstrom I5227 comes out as 15.5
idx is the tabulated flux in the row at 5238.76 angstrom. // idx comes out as 17.08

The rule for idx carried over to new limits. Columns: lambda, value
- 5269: 15.86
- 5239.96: 16.67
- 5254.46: 16.79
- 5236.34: 17.64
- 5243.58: 17.24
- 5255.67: 17.31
